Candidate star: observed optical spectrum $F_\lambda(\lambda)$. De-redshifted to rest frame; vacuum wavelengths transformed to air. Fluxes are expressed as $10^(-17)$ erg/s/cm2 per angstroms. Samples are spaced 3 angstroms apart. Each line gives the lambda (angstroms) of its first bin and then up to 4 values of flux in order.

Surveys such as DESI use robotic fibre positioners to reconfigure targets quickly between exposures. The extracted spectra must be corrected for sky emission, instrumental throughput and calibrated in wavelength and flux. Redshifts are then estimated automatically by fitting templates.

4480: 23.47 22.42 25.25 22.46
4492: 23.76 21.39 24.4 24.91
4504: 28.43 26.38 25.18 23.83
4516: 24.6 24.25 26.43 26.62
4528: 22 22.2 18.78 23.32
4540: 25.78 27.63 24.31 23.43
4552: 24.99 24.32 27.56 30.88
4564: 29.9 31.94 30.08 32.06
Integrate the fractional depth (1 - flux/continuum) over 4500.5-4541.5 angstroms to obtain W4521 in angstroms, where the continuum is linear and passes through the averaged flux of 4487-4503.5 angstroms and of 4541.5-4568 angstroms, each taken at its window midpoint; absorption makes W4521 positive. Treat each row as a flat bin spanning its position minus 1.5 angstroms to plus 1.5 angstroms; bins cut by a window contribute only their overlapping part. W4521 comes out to 1.1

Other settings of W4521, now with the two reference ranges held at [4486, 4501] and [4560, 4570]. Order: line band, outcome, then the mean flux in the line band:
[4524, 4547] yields 3.3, 23.8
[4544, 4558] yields 2.2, 24.7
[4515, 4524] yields 0.3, 25.2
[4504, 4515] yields -0.2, 25.6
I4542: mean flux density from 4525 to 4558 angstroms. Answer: 24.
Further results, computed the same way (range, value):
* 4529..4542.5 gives 22.9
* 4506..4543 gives 24.2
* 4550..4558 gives 25.1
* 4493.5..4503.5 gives 24.1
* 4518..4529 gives 25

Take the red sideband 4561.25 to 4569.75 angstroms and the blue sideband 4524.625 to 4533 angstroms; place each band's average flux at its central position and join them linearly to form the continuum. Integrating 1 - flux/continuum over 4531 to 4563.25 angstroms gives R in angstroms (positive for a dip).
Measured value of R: 2.2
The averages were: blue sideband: 22.9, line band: 25.1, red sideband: 30.8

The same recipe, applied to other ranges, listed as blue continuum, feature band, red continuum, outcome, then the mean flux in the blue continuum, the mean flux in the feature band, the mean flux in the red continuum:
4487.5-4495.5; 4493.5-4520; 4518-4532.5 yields -1.60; 22.7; 24.8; 24.3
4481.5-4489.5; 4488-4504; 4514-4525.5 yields 0.12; 23.5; 23.9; 25.3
